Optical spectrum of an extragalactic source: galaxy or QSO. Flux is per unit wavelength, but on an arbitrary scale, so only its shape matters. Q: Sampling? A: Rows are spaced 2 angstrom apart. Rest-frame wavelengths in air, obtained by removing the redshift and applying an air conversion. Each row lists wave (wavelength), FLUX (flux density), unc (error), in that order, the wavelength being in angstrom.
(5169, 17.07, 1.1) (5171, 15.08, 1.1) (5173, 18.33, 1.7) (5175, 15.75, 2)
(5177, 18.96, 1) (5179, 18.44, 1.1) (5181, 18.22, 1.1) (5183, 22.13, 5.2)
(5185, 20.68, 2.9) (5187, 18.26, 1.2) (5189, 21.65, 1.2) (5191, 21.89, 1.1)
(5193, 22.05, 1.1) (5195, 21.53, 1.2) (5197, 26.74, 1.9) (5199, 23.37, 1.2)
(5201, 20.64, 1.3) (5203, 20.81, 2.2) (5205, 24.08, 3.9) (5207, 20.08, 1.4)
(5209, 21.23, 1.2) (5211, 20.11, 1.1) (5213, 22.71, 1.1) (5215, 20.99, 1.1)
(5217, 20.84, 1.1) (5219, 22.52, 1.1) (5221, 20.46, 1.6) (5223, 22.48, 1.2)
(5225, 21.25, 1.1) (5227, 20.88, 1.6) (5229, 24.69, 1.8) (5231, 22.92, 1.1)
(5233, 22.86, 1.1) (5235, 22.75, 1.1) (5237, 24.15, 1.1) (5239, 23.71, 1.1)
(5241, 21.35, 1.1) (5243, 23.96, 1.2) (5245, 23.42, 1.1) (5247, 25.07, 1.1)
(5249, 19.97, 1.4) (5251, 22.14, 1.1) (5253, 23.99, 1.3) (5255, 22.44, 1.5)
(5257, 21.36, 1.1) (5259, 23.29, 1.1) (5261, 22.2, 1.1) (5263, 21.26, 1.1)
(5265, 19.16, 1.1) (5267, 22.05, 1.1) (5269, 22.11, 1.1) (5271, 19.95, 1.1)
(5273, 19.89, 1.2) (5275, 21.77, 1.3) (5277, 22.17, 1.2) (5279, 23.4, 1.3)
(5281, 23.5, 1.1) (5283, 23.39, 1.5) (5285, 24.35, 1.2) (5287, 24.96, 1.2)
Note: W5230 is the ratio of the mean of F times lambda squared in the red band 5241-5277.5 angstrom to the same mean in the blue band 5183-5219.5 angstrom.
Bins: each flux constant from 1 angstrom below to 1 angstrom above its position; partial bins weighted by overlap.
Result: 1.0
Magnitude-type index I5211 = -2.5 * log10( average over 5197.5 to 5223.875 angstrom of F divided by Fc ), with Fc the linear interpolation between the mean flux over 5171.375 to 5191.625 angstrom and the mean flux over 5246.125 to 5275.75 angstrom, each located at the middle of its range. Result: -0.077 mag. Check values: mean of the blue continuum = 19.3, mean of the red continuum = 21.8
